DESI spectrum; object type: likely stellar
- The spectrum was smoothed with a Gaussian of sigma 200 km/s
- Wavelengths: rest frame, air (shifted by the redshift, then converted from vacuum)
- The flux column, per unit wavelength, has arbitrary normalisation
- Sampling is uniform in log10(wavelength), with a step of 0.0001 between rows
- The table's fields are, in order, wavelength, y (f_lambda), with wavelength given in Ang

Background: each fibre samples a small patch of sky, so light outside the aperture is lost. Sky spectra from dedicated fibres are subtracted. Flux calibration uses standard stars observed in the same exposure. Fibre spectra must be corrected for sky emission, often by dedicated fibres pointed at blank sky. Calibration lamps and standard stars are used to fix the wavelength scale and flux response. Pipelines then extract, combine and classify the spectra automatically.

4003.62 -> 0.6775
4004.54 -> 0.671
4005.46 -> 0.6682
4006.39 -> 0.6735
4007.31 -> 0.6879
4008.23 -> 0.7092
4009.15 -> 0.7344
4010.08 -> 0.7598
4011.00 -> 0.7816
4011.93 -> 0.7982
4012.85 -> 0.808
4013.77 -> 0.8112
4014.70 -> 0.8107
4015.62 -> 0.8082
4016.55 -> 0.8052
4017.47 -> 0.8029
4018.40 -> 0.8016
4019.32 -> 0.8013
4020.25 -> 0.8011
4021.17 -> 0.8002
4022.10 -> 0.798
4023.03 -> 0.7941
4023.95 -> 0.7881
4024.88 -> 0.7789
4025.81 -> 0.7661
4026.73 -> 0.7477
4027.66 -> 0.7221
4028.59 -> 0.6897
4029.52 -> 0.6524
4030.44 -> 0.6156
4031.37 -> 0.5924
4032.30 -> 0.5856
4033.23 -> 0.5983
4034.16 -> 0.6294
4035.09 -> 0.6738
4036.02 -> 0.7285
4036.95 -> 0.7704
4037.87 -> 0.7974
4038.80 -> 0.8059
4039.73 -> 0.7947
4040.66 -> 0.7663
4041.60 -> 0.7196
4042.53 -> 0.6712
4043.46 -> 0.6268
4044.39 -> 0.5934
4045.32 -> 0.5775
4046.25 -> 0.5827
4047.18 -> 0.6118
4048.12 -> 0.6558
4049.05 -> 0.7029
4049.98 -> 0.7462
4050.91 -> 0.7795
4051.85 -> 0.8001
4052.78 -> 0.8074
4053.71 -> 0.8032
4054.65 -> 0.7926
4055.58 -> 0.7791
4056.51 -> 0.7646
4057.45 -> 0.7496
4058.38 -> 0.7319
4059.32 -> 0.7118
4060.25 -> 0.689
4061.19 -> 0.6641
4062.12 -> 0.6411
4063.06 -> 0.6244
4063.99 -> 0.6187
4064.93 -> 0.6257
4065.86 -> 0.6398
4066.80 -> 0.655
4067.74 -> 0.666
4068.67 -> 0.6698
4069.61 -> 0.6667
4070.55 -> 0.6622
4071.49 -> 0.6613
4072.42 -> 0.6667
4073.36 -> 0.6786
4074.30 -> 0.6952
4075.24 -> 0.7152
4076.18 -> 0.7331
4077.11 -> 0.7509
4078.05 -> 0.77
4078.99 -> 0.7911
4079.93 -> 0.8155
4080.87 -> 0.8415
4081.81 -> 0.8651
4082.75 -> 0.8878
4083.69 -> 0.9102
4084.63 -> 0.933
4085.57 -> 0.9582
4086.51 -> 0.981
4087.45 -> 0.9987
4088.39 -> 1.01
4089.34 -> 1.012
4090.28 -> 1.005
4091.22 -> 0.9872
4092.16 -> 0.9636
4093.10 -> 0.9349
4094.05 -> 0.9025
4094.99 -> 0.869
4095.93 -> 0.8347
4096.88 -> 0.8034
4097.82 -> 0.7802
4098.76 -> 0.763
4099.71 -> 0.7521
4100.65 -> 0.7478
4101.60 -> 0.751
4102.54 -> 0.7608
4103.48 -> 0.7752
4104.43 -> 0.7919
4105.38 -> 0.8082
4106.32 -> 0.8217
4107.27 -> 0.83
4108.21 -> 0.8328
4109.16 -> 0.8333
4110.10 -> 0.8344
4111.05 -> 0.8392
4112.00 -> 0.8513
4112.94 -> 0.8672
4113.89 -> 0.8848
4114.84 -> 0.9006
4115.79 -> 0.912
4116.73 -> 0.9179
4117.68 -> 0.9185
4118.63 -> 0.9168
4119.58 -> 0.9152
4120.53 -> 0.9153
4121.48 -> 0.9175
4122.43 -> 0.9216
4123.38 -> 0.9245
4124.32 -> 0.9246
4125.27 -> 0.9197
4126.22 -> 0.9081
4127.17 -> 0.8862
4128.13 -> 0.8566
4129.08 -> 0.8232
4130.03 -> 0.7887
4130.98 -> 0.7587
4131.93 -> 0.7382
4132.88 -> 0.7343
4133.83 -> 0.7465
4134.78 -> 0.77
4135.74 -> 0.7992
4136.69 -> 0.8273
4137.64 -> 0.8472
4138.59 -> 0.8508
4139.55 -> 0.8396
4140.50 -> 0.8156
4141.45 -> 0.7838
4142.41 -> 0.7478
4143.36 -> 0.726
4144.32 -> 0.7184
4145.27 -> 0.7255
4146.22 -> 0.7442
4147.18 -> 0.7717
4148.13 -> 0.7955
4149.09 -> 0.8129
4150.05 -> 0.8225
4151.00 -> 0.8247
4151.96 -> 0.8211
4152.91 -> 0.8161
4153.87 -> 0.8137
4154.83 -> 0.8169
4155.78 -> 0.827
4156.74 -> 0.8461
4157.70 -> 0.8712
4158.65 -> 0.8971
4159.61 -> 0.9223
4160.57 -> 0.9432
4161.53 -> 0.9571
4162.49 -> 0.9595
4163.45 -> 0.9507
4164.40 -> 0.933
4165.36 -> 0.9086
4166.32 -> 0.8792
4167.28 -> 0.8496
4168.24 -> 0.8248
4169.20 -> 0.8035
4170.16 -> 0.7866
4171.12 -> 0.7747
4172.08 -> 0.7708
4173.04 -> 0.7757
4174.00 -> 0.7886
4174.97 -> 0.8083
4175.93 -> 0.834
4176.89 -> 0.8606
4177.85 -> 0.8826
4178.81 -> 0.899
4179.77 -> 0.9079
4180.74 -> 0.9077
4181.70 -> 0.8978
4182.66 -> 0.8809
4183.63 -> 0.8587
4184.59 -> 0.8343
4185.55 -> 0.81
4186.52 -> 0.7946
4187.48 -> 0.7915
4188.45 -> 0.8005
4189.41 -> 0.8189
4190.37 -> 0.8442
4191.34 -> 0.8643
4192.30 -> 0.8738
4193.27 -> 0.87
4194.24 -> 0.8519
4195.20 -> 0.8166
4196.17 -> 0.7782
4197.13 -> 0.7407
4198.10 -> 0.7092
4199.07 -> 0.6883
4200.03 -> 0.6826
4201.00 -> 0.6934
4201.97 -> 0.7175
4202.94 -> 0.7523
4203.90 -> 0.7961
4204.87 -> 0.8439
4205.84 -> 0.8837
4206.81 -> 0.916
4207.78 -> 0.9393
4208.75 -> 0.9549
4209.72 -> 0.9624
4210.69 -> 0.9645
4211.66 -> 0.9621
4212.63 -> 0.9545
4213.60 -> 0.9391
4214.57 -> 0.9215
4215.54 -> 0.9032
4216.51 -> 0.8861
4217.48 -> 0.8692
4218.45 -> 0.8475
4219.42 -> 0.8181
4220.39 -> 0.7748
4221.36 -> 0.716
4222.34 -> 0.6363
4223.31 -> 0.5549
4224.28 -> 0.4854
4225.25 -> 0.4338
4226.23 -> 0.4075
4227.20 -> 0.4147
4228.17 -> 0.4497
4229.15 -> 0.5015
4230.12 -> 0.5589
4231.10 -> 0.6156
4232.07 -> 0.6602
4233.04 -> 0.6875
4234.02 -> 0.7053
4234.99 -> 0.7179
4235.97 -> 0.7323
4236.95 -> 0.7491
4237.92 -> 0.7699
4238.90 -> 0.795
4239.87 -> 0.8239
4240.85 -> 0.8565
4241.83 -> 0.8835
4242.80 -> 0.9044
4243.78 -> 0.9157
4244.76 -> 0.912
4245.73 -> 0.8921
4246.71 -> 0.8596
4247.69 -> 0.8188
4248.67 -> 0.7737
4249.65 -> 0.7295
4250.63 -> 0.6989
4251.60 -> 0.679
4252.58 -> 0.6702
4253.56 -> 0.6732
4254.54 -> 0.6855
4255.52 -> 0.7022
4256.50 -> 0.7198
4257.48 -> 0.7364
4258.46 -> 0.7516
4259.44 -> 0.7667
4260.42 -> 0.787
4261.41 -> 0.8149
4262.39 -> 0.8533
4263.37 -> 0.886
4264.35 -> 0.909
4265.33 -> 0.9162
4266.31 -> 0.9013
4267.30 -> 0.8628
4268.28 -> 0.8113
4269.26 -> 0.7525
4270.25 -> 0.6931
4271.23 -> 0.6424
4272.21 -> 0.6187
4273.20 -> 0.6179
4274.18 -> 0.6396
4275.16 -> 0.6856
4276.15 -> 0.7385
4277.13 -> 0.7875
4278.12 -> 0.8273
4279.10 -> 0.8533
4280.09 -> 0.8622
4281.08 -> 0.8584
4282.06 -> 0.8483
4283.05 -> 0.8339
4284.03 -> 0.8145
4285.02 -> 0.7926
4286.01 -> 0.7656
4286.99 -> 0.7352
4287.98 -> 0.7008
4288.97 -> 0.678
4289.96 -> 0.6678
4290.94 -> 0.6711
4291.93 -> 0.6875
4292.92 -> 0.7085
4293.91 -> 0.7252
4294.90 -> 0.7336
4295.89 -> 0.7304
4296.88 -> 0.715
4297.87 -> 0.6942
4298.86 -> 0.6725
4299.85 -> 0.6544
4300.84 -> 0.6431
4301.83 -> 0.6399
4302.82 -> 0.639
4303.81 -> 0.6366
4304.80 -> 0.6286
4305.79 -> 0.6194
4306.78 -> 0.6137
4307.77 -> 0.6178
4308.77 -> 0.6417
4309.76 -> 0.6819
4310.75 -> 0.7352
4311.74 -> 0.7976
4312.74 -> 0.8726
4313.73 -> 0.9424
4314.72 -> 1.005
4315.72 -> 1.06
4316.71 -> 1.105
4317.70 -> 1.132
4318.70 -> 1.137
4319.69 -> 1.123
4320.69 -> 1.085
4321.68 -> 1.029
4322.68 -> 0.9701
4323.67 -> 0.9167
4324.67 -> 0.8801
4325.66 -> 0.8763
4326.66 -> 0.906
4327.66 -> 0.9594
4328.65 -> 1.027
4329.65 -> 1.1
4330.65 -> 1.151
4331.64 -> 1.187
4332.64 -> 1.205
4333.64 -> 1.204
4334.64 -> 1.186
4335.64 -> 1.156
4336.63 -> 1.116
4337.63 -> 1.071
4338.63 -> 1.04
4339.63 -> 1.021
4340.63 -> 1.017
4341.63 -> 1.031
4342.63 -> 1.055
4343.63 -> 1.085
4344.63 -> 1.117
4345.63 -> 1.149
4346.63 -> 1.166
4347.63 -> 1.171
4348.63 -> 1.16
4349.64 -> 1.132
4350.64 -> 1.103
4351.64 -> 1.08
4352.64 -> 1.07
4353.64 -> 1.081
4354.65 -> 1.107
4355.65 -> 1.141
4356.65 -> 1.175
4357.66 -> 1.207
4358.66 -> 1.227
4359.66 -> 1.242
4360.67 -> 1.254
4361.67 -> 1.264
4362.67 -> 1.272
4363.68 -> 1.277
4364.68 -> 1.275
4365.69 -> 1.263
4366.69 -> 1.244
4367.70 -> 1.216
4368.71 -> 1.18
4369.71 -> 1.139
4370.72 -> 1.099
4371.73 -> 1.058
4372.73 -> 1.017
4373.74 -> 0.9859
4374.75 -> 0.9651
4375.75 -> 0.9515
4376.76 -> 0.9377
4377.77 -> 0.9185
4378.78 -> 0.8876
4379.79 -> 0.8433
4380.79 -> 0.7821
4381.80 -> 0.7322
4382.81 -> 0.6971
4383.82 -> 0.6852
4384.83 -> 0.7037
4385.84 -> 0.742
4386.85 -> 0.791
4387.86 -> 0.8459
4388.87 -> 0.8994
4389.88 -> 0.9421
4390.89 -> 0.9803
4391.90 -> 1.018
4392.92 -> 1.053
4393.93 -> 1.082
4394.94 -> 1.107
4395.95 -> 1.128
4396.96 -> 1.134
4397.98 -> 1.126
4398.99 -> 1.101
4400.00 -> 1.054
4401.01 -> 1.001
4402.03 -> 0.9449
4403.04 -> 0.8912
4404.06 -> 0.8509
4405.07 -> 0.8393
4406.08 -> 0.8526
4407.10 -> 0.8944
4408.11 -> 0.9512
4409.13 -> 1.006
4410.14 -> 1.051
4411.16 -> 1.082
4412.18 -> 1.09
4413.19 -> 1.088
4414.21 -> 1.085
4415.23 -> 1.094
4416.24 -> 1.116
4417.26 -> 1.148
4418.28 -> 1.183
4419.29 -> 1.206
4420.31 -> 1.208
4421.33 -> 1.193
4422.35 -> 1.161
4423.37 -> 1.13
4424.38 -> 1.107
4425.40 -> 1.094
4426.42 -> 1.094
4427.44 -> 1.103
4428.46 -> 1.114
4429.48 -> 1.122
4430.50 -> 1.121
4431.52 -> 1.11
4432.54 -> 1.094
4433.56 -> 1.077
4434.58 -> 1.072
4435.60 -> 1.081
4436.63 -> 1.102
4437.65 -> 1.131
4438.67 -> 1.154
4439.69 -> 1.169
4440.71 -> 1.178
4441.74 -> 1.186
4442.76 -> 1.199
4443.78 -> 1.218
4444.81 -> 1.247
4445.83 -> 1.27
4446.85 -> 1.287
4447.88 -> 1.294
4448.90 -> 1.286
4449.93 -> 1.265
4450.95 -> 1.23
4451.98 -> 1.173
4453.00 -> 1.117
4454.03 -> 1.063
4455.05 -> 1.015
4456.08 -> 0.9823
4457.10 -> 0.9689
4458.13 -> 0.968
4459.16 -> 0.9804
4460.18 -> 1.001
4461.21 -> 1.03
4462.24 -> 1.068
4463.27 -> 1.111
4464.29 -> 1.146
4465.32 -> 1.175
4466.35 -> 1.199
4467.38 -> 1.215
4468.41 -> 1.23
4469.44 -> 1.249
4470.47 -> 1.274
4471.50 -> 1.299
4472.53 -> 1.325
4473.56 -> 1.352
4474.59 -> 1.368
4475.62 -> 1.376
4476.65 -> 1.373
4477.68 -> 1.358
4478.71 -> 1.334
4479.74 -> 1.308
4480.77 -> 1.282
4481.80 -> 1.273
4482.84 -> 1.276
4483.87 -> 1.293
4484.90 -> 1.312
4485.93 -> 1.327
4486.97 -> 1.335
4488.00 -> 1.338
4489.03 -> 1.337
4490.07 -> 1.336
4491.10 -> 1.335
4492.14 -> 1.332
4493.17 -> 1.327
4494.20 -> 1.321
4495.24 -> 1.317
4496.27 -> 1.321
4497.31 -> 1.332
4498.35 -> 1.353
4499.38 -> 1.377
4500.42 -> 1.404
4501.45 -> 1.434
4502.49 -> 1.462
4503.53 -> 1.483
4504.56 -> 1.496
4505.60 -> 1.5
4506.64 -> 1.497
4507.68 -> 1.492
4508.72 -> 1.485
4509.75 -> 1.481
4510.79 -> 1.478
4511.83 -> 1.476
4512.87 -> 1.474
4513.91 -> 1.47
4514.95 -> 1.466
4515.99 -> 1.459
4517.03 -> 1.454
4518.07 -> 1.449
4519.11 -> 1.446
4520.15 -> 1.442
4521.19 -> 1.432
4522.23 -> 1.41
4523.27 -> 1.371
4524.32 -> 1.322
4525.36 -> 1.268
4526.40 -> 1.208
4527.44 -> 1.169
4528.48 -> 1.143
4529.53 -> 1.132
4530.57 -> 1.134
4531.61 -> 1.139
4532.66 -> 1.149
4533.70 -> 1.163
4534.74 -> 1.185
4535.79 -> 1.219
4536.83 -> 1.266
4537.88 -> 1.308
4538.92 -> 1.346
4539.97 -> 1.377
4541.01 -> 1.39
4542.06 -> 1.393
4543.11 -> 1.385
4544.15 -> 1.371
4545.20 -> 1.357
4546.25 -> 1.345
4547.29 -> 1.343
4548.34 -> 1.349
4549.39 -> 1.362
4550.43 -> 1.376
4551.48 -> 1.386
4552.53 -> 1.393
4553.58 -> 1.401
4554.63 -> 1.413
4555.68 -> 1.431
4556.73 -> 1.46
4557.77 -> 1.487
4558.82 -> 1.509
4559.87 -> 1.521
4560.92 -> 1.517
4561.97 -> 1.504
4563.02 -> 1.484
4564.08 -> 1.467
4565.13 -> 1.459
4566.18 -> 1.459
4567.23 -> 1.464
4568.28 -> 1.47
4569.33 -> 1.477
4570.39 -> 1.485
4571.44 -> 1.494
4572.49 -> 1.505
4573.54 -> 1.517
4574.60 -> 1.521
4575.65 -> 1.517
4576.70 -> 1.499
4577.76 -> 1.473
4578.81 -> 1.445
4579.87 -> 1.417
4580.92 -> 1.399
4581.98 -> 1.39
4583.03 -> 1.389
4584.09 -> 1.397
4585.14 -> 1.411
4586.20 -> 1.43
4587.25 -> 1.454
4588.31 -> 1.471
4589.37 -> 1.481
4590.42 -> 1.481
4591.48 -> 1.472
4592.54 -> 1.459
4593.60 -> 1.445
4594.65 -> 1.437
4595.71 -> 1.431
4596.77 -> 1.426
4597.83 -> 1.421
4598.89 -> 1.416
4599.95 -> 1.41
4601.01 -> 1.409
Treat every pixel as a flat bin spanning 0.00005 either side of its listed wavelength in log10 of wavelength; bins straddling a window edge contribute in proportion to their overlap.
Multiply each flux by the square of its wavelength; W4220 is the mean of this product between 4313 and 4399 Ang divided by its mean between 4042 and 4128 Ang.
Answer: 1.5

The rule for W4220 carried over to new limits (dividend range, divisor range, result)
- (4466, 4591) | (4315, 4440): 1.39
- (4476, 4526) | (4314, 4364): 1.35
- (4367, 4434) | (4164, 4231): 1.41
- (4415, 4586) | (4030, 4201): 1.95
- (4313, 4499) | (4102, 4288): 1.53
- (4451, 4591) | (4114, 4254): 1.95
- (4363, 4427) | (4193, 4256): 1.45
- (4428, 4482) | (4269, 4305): 1.77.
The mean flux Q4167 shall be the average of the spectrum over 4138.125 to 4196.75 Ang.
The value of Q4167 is 0.836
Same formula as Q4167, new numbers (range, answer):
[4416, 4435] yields 1.13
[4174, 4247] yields 0.79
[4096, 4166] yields 0.837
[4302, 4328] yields 0.867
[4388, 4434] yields 1.06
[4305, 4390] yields 1.02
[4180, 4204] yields 0.804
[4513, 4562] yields 1.35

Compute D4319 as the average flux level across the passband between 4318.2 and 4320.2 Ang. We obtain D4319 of 1.13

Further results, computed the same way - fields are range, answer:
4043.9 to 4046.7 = 0.586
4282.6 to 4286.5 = 0.802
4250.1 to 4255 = 0.682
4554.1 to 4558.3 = 1.45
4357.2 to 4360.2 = 1.23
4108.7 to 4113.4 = 0.846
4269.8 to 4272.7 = 0.652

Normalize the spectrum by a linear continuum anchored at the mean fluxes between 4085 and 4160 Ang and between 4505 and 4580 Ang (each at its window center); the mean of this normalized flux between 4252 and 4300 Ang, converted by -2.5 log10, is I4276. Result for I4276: 0.36 mag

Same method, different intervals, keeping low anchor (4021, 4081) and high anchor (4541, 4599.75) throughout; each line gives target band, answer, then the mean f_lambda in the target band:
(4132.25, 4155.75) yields 0.06 mag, 0.791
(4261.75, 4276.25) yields 0.30 mag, 0.77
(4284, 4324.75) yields 0.32 mag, 0.792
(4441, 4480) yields 0.08 mag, 1.2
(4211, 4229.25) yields 0.30 mag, 0.716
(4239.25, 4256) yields 0.23 mag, 0.793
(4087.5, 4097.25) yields -0.22 mag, 0.936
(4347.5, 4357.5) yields 0.01 mag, 1.12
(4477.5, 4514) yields -0.04 mag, 1.38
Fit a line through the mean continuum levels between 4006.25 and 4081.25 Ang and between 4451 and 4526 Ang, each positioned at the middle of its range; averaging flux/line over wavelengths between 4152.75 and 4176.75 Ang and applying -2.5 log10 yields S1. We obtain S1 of 0.03 mag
